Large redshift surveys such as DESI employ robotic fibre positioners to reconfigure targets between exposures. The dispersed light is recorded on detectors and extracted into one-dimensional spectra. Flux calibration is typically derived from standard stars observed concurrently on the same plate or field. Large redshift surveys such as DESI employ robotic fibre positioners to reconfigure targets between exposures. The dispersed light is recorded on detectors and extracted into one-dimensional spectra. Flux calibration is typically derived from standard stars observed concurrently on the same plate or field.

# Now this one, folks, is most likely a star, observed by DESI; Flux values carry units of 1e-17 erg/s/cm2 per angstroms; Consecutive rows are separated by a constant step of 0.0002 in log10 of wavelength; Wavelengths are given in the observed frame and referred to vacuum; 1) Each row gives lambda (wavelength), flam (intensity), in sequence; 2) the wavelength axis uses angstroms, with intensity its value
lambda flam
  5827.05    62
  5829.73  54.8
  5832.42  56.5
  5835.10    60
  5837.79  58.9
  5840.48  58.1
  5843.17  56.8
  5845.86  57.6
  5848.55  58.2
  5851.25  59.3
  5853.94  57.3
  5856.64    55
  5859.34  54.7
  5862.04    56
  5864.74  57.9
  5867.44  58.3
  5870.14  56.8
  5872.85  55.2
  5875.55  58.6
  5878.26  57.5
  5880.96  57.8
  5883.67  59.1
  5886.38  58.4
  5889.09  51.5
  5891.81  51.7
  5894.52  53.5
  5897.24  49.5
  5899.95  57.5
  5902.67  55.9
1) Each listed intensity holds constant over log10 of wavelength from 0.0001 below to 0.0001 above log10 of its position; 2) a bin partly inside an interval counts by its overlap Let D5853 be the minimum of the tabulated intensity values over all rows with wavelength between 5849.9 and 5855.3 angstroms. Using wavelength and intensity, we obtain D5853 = 57.3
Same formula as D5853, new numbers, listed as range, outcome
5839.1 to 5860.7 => 54.7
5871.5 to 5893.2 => 51.5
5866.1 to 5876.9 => 55.2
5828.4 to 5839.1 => 54.8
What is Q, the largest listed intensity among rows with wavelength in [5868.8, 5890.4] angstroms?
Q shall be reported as 59.1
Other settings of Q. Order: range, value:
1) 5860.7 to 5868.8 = 58.3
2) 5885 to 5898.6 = 58.4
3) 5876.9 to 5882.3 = 57.8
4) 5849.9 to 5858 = 59.3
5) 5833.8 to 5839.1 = 60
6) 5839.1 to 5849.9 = 58.2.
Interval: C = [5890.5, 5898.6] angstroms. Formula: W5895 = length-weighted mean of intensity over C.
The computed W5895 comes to 51.6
